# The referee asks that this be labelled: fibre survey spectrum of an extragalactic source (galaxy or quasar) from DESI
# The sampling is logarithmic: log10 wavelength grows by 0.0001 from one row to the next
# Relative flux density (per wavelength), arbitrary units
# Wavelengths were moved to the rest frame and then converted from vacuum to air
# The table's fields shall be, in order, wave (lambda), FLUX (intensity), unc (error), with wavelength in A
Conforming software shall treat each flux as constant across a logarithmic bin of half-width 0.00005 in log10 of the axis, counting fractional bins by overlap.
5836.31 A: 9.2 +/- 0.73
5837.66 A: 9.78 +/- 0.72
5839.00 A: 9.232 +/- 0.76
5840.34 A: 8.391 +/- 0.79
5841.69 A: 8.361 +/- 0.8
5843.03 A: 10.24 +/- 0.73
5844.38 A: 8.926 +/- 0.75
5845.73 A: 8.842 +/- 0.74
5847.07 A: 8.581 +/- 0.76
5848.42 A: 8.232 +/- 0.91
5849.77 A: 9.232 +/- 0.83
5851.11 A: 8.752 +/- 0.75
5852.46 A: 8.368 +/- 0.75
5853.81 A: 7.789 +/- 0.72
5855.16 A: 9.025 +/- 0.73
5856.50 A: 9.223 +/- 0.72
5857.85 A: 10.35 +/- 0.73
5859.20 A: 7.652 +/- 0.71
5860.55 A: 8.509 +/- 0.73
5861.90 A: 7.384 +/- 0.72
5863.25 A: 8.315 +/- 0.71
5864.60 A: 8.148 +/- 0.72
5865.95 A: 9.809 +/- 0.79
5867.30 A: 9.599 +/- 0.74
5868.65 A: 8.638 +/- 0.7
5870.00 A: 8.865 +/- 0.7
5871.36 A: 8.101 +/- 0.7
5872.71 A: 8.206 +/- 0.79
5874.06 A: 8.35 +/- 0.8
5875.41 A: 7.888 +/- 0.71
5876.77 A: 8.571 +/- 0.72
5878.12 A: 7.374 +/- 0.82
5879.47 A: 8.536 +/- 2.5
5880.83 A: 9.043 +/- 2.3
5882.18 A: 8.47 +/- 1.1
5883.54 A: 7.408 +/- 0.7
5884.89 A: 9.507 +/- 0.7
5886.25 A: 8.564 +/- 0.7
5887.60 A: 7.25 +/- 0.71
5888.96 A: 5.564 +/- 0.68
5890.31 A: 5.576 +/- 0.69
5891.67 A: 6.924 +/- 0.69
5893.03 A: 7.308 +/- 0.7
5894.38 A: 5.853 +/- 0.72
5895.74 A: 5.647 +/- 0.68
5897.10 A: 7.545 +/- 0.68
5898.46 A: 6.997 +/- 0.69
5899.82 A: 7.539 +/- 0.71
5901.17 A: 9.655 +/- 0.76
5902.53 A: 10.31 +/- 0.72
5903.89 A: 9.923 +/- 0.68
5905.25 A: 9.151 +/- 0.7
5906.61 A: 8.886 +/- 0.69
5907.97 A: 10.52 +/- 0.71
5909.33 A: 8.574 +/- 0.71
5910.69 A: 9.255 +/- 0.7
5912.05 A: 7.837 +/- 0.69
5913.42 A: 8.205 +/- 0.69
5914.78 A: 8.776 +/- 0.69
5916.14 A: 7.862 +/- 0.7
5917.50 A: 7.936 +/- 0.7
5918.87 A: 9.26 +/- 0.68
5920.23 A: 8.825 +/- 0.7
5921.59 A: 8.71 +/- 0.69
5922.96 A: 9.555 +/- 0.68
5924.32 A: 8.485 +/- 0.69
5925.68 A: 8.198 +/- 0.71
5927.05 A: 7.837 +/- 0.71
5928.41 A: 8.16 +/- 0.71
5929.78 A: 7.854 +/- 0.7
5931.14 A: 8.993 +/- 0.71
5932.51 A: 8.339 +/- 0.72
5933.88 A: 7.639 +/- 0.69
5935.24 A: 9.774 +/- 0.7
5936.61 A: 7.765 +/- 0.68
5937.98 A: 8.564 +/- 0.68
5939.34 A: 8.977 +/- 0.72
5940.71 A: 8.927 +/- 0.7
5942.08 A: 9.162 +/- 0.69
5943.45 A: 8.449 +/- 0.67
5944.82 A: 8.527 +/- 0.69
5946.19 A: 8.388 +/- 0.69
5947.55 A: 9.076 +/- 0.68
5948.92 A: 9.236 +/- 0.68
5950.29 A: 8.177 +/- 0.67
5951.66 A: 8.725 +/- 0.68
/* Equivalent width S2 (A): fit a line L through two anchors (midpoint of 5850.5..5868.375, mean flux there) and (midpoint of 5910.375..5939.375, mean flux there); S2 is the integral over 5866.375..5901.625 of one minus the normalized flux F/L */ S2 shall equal 3.3 A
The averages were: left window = 8.69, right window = 8.47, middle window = 7.81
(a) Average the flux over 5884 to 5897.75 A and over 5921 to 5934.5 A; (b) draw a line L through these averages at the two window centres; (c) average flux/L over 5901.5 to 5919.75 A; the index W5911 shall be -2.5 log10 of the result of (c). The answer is -0.16 mag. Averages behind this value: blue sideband 6.98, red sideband 8.37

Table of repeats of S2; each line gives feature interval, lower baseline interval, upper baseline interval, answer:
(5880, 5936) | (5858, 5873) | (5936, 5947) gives 2.25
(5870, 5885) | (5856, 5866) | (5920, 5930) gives 0.46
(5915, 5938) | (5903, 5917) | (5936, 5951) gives 0.86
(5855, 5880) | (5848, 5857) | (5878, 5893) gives -1.03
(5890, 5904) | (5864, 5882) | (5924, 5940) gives 1.57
